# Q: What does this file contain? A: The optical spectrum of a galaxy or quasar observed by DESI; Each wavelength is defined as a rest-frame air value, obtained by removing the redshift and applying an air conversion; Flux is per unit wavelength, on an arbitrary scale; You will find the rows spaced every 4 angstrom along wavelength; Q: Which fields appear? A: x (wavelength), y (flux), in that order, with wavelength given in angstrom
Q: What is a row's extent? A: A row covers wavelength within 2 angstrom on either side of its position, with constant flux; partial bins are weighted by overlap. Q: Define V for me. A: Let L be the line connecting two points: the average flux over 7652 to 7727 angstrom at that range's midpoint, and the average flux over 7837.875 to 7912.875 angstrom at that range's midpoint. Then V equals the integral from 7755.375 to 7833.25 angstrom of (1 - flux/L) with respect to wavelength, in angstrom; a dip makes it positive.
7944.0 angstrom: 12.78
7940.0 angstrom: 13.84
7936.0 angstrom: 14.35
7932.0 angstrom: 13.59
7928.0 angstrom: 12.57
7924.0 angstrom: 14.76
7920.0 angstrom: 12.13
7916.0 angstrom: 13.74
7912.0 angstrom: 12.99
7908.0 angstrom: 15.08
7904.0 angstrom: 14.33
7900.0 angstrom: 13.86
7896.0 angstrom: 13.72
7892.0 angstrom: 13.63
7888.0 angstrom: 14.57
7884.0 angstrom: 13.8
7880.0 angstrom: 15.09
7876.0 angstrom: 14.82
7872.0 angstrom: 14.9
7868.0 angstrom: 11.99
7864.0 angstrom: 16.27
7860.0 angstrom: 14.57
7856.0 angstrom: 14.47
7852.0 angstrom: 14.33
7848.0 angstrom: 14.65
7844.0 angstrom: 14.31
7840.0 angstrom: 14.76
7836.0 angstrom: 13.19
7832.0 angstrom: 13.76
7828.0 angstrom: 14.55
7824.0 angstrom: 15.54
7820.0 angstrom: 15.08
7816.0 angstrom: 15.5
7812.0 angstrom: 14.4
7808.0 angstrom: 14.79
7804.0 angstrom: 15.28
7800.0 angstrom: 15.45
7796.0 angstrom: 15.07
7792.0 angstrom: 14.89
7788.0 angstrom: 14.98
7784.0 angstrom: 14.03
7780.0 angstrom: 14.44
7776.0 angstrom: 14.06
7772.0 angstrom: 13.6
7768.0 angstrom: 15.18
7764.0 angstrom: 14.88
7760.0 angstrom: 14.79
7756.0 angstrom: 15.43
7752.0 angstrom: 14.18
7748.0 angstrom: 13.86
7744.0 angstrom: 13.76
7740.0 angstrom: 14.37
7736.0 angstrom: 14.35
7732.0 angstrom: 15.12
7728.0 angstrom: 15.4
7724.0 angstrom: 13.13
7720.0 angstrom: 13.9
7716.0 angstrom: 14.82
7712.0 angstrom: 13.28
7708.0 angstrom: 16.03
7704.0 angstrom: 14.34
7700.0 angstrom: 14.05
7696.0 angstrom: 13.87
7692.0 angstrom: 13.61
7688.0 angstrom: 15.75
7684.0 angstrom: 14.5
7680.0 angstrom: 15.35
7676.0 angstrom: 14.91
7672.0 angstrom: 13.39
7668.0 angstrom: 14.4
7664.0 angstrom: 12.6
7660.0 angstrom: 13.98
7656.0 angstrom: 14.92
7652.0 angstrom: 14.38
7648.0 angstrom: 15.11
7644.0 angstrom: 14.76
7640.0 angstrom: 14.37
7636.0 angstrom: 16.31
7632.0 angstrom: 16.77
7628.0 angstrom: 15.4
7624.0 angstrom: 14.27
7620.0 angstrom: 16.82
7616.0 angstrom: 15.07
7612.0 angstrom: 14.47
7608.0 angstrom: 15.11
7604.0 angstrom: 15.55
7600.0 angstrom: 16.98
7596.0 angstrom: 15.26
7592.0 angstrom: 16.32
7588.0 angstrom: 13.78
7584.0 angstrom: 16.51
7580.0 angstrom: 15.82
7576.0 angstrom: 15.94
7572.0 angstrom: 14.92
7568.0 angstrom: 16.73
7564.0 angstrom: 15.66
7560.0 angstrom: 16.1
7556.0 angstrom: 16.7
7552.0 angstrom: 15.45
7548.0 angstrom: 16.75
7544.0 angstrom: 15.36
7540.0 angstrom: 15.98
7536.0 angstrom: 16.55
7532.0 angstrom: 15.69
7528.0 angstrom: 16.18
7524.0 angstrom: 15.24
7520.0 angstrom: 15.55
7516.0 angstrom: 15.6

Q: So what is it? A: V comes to -2.5 angstrom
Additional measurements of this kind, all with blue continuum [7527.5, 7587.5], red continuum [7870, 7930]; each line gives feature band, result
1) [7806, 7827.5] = -0.82 angstrom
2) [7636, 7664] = 1.57 angstrom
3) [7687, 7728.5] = 2.17 angstrom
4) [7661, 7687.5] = 1.77 angstrom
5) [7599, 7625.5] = 0.37 angstrom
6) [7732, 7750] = 0.86 angstrom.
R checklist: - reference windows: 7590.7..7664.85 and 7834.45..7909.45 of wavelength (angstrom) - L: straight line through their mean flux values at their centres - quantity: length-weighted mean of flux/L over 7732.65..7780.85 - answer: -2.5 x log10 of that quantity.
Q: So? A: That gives 0.02 mag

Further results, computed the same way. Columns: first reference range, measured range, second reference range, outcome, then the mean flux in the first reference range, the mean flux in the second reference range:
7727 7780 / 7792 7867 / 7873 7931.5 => -0.04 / 14.5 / 13.9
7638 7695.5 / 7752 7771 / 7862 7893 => -0.04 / 14.4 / 14.4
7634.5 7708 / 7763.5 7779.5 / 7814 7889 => 0.01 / 14.5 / 14.5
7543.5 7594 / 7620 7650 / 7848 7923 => 0.01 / 15.9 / 14.1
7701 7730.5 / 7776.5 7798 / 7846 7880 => -0.01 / 14.4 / 14.5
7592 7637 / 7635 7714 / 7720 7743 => 0.04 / 15.7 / 14.4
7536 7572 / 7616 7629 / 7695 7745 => -0.01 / 16.1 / 14.4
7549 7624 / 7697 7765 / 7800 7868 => 0.05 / 15.7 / 14.7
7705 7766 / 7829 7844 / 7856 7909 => 0.03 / 14.5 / 14.3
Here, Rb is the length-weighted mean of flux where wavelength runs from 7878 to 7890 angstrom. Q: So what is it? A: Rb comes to 14.5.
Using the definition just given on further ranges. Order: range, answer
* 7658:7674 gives 13.6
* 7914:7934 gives 13.4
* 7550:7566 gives 16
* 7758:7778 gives 14.5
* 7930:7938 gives 14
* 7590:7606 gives 16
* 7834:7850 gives 14.2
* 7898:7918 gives 14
